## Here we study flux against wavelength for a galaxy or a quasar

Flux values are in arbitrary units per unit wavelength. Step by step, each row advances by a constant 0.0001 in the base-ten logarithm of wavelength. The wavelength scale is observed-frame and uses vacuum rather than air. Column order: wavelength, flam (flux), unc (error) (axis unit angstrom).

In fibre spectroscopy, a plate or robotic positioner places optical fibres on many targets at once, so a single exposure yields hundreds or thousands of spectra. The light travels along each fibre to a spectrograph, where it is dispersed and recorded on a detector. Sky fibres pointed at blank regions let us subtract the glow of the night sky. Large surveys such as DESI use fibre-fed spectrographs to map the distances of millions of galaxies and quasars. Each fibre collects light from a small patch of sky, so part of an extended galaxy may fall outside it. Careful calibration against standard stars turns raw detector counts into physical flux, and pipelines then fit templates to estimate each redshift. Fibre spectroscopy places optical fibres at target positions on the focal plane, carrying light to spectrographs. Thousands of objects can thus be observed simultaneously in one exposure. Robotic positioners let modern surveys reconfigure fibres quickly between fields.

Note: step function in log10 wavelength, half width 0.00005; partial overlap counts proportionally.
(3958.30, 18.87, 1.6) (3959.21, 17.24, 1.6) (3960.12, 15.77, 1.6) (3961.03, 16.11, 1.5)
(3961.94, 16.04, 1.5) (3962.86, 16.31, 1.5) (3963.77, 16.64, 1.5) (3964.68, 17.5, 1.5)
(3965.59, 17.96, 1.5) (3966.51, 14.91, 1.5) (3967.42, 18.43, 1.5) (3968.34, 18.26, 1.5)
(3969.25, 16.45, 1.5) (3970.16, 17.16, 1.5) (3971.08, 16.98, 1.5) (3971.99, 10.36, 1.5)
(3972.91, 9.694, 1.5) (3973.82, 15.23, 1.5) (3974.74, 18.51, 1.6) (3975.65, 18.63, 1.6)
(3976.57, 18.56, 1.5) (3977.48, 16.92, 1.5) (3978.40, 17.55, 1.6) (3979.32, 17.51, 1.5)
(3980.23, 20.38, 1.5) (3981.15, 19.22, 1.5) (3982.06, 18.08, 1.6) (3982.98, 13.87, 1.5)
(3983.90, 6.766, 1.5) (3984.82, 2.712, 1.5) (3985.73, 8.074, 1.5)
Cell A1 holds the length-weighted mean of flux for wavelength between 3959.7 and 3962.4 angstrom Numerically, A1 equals 16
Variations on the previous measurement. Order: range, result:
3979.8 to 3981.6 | 19.8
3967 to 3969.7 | 17.7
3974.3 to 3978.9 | 18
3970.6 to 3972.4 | 13.8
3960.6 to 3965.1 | 16.5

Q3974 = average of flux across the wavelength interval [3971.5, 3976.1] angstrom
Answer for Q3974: 14.5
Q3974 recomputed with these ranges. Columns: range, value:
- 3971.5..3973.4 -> 10.3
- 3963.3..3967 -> 16.8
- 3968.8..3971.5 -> 16.9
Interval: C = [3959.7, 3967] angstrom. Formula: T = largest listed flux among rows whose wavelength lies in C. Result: 17.96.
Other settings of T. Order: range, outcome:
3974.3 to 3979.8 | 18.63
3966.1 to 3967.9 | 18.43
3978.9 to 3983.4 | 20.38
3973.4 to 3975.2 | 18.51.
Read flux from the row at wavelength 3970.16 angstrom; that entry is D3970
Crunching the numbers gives 17.16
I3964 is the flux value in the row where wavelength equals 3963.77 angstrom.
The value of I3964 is 16.64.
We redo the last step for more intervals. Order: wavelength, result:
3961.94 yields 16.04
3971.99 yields 10.36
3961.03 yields 16.11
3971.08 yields 16.98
